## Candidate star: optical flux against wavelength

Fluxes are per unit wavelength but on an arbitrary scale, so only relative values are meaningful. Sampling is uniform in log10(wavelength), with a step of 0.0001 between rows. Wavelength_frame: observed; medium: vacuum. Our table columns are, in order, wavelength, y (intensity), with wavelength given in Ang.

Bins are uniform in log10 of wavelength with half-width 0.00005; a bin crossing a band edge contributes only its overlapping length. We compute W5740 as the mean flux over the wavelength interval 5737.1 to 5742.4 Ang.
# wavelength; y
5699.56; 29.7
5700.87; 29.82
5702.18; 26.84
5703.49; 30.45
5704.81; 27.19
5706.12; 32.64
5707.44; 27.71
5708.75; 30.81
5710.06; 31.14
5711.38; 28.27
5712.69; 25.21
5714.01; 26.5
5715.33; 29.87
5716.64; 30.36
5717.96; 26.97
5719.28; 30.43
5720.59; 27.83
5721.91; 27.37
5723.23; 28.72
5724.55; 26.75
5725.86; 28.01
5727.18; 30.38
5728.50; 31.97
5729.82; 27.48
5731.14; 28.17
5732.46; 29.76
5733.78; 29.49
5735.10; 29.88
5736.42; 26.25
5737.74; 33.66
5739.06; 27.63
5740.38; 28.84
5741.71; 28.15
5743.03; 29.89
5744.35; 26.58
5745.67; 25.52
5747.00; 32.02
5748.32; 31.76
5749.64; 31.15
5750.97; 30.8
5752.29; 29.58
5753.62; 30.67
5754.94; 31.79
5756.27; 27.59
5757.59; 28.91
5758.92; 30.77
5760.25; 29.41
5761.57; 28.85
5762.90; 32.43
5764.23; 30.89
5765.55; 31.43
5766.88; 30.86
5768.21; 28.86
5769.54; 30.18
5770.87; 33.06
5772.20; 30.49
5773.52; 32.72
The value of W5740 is 29.5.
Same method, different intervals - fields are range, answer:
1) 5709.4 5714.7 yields 27.8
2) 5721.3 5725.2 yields 27.6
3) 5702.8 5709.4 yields 29.7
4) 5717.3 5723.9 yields 28.2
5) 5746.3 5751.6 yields 31.4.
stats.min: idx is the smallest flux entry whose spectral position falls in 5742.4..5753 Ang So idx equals 25.52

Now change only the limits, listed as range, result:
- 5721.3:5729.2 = 26.75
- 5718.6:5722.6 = 27.37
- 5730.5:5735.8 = 28.17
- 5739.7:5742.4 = 28.15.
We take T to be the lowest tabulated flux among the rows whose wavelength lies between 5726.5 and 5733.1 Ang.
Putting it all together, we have 27.48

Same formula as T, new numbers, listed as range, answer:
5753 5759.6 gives 27.59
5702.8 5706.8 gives 27.19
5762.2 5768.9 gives 28.86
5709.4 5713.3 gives 25.21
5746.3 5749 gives 31.76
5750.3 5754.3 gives 29.58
